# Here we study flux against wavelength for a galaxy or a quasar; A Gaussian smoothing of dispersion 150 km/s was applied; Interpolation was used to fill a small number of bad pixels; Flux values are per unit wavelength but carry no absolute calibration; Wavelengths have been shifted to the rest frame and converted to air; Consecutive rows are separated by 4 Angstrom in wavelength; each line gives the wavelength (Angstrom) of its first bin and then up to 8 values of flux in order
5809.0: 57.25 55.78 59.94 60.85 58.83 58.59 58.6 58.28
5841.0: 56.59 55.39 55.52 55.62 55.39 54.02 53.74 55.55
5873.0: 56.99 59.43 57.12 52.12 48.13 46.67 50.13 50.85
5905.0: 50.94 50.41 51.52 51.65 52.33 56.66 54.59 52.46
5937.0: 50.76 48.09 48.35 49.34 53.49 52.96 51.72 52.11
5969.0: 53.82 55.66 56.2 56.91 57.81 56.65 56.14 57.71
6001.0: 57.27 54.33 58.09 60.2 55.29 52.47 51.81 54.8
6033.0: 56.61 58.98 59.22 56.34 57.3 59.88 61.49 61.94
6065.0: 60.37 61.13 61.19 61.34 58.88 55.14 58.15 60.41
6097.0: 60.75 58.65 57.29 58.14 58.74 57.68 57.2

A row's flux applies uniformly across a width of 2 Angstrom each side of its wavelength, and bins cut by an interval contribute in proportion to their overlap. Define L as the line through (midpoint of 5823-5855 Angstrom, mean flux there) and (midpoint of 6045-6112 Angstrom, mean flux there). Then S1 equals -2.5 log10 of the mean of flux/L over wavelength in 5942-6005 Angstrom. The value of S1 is 0.08 mag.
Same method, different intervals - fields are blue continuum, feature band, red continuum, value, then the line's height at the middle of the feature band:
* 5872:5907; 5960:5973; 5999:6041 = 0.030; 54.6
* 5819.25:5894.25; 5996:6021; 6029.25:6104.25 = 0.028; 58.2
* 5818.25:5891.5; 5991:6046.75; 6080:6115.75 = 0.025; 57.7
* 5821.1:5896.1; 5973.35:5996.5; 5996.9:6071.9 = 0.006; 57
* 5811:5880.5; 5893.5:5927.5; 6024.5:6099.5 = 0.118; 57.6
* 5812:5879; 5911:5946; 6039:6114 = 0.117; 57.8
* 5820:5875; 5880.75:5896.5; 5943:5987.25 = 0.109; 55.5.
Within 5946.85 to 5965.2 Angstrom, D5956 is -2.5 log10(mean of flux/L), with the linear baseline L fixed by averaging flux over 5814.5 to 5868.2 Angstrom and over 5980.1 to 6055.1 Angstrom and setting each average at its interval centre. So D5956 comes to 0.10 mag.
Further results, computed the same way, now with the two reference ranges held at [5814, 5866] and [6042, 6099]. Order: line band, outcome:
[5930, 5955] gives 0.15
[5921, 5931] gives 0.06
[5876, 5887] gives 0.03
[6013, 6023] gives 0.07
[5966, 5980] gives 0.06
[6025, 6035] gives 0.08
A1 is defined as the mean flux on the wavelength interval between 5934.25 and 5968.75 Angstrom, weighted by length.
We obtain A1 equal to 51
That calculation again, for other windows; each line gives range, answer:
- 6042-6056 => 58.2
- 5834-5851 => 56.6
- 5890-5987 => 52.3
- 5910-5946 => 51.9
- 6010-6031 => 55.1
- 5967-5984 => 55.8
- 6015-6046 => 55.7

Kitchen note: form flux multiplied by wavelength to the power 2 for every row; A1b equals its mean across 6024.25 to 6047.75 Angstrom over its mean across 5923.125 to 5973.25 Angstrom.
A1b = 1.12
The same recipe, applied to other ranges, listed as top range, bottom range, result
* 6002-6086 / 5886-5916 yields 1.22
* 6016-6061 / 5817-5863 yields 1.07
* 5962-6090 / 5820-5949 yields 1.12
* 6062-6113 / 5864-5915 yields 1.21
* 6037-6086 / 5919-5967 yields 1.19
